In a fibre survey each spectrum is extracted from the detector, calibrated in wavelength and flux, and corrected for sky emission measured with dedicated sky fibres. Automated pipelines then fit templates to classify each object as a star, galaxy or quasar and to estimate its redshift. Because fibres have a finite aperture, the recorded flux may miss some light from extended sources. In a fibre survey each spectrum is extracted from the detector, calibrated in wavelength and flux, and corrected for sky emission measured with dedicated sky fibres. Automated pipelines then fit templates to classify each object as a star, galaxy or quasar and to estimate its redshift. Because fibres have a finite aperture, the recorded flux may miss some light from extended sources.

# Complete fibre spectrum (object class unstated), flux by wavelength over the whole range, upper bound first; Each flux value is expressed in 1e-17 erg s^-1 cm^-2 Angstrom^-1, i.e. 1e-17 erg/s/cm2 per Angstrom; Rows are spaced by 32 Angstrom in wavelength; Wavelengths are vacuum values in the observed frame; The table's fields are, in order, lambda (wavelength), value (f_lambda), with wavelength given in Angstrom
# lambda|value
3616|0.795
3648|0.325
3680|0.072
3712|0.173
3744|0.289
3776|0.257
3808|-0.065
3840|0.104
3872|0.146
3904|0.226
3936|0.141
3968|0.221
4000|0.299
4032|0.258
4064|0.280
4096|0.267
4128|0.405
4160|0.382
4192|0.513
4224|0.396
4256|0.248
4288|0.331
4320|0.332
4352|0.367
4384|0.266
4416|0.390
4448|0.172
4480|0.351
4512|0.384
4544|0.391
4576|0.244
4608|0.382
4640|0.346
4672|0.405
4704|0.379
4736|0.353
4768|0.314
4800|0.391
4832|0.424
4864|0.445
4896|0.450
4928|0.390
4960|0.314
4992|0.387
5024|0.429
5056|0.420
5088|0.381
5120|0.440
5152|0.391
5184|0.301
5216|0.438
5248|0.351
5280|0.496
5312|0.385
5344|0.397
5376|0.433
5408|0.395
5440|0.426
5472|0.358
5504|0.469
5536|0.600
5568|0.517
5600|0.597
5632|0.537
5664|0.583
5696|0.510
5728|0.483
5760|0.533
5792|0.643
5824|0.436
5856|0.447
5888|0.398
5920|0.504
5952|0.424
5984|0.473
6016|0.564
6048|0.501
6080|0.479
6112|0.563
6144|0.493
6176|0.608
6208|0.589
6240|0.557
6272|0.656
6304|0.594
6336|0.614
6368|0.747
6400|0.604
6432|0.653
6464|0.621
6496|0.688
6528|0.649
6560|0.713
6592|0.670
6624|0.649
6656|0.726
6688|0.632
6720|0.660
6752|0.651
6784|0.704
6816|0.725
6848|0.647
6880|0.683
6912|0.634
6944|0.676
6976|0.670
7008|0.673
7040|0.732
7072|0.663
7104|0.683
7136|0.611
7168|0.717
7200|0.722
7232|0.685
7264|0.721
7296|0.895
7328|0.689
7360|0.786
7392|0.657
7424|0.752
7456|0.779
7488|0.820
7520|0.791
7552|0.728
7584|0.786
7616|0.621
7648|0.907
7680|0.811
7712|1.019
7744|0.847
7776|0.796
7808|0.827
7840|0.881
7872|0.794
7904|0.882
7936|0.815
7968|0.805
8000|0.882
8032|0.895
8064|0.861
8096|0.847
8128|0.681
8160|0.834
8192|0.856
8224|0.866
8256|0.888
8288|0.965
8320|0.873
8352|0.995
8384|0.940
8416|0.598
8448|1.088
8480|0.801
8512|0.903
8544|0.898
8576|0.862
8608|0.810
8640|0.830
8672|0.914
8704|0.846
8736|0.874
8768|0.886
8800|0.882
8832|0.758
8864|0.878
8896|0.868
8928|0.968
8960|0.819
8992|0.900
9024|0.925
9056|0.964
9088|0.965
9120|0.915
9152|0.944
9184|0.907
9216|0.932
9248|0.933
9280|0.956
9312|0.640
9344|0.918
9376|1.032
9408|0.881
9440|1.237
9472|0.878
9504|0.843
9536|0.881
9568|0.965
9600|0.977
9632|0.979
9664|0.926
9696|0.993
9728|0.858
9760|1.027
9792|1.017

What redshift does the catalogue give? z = 0.378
